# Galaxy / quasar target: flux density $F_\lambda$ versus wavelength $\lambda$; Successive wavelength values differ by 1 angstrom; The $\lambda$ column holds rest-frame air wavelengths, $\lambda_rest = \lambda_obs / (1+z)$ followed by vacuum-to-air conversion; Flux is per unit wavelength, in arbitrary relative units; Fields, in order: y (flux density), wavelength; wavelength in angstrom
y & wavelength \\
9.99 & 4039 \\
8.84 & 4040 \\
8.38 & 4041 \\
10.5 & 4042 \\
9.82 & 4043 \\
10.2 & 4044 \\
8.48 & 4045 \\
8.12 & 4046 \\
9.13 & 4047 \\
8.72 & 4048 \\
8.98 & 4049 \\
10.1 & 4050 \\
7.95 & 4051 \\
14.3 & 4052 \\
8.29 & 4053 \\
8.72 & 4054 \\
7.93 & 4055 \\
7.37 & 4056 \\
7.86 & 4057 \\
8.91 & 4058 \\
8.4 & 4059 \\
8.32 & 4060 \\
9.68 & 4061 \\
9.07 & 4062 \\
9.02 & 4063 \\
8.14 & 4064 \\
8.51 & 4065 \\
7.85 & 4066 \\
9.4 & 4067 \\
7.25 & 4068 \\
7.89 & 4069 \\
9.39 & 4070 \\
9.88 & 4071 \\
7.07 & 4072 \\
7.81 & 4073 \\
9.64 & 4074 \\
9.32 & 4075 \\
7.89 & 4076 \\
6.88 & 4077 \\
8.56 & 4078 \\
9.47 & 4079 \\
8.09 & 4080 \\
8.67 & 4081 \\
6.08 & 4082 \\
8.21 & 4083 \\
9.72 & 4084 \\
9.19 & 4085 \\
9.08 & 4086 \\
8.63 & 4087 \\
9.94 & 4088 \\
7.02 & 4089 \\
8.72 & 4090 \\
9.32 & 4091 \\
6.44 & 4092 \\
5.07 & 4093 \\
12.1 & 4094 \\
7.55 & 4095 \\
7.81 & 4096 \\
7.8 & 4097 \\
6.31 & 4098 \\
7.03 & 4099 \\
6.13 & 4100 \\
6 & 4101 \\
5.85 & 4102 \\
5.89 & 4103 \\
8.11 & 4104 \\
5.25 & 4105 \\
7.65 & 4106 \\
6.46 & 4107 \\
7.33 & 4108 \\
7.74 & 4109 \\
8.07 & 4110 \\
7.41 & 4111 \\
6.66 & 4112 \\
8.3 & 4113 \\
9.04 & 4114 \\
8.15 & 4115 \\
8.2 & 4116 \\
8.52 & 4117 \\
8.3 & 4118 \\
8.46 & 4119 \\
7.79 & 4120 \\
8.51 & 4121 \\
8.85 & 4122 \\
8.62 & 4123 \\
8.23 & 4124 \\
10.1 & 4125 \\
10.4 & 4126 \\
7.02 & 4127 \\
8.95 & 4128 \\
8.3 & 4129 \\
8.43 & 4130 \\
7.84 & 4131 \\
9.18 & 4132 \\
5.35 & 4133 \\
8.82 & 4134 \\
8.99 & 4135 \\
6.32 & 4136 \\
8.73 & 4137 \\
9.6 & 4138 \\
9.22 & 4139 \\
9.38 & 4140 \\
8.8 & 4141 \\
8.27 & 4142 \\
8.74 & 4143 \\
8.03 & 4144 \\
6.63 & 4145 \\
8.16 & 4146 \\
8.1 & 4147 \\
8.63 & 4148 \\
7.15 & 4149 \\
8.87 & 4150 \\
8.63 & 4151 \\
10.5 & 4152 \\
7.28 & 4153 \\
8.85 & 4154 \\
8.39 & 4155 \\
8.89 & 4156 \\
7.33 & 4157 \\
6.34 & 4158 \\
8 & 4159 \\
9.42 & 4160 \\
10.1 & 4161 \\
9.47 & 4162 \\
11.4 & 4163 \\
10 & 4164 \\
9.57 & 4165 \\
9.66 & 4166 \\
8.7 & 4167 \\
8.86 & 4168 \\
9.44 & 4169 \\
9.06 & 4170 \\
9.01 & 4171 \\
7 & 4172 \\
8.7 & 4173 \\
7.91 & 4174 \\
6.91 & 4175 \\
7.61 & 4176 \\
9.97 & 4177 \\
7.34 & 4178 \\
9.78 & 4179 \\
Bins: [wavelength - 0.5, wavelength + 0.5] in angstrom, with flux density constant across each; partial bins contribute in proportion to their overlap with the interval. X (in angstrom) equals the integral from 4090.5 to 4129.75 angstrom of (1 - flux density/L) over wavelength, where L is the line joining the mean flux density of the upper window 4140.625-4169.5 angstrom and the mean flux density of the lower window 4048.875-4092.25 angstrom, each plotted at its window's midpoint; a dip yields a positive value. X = 3.9 angstrom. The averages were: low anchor 8.62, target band 7.79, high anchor 8.7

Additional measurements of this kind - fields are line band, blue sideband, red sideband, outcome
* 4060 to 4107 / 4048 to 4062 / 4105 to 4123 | 2.4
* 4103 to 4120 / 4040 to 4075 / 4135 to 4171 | 2.1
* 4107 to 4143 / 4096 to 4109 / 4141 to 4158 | -4.2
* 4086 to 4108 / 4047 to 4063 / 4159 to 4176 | 3.8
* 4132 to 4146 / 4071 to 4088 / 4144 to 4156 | 0.1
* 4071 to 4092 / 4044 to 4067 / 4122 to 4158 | 0.6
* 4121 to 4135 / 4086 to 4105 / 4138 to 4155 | -0.6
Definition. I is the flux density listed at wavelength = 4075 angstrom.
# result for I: 9.32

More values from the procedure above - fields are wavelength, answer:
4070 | 9.39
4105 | 5.25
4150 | 8.87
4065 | 8.51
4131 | 7.84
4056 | 7.37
